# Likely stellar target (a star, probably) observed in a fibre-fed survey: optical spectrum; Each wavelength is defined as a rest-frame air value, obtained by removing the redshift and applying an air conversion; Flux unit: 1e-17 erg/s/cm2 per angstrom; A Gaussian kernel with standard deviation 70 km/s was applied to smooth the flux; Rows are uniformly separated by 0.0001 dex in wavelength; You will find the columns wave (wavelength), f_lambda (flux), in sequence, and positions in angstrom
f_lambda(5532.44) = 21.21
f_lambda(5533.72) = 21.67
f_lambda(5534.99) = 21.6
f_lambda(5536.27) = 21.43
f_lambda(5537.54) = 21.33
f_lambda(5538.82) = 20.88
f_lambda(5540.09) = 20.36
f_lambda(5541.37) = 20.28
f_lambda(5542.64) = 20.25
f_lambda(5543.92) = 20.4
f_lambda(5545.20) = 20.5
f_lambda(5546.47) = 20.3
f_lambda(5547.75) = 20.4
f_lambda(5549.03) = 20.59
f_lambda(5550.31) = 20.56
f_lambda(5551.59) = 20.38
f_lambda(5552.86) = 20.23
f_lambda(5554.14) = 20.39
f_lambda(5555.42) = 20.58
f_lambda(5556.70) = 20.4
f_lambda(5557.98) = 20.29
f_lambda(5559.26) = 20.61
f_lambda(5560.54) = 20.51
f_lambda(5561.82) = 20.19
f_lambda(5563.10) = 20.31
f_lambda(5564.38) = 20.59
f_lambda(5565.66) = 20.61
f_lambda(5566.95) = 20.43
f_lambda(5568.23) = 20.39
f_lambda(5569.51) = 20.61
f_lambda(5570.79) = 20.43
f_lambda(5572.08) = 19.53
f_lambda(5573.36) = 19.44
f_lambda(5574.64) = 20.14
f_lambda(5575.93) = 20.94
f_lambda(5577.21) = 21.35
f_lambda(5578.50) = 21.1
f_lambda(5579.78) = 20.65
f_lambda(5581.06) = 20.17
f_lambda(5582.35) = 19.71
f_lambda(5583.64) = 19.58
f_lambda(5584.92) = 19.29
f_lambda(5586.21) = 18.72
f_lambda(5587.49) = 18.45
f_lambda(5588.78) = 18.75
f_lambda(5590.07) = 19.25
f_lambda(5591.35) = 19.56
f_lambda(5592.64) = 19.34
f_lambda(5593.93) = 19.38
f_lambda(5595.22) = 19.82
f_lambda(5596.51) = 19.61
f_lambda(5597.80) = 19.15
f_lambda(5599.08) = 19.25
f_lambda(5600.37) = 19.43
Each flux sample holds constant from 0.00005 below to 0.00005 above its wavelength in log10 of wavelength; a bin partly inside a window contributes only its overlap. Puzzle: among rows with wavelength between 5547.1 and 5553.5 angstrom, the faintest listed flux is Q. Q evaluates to 20.23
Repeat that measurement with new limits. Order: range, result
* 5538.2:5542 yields 20.28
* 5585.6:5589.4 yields 18.45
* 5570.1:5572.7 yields 19.53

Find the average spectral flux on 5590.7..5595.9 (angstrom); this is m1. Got 19.5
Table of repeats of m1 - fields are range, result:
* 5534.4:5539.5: 21.3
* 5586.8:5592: 19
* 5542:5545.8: 20.4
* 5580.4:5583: 19.9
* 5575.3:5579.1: 21.1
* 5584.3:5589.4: 18.8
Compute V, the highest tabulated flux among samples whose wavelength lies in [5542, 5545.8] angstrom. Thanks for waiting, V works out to 20.5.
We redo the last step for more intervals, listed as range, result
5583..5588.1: 19.58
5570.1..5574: 20.43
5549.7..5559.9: 20.61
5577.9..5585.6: 21.1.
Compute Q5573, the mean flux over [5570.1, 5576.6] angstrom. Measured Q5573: 20.1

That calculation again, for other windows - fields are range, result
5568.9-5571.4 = 20.5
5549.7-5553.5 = 20.4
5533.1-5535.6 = 21.7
